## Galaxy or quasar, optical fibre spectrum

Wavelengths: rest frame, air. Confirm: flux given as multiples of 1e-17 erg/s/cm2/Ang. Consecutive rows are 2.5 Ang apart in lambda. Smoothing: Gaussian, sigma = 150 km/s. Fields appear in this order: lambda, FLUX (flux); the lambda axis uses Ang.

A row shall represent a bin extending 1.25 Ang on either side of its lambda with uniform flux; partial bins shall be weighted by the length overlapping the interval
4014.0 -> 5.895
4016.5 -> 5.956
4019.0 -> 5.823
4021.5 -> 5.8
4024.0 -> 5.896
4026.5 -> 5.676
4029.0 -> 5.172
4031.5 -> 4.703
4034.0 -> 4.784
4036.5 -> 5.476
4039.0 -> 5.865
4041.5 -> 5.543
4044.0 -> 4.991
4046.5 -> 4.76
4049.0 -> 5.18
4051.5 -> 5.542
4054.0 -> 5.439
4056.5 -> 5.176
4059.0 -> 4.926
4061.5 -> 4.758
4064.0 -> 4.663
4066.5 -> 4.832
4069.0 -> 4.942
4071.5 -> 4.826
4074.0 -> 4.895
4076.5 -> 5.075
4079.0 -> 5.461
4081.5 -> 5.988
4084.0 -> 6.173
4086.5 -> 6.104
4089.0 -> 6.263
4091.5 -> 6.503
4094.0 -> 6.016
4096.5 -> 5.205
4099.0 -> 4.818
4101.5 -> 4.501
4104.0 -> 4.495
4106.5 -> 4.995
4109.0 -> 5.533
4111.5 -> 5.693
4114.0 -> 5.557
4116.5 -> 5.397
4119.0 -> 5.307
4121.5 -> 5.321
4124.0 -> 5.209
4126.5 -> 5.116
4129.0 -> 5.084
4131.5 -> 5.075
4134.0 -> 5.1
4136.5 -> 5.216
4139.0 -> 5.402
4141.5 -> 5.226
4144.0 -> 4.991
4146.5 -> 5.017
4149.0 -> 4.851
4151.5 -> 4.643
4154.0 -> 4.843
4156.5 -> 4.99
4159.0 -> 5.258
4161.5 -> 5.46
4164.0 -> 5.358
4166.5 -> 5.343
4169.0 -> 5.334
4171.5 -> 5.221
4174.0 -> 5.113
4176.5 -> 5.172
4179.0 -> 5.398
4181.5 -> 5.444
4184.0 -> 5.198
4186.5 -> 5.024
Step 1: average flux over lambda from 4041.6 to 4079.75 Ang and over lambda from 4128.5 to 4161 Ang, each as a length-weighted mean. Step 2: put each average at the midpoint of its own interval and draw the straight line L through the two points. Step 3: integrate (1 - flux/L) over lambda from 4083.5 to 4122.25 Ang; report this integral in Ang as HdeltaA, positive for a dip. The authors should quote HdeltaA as -3.30 Ang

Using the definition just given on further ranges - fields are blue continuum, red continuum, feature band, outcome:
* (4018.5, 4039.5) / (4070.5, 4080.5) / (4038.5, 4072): 1.0 Ang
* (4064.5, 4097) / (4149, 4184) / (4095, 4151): 2.4 Ang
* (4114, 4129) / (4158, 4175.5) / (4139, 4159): 1.1 Ang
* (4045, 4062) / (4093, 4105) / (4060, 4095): -2.8 Ang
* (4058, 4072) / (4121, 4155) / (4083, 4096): -3.3 Ang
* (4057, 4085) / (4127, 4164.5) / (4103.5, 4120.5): -0.7 Ang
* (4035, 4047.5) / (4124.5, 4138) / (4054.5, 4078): 1.6 Ang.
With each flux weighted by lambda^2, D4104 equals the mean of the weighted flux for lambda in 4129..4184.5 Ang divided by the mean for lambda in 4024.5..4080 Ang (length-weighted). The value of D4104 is 1.06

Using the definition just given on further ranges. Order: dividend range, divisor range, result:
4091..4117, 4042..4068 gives 1.08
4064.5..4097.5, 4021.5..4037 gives 1.07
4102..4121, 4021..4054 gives 1.02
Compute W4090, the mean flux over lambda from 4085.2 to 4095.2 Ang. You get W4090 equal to 6.22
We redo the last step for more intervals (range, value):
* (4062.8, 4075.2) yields 4.83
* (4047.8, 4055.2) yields 5.39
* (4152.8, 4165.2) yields 5.18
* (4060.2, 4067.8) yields 4.75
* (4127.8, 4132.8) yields 5.08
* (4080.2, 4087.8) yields 6.09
